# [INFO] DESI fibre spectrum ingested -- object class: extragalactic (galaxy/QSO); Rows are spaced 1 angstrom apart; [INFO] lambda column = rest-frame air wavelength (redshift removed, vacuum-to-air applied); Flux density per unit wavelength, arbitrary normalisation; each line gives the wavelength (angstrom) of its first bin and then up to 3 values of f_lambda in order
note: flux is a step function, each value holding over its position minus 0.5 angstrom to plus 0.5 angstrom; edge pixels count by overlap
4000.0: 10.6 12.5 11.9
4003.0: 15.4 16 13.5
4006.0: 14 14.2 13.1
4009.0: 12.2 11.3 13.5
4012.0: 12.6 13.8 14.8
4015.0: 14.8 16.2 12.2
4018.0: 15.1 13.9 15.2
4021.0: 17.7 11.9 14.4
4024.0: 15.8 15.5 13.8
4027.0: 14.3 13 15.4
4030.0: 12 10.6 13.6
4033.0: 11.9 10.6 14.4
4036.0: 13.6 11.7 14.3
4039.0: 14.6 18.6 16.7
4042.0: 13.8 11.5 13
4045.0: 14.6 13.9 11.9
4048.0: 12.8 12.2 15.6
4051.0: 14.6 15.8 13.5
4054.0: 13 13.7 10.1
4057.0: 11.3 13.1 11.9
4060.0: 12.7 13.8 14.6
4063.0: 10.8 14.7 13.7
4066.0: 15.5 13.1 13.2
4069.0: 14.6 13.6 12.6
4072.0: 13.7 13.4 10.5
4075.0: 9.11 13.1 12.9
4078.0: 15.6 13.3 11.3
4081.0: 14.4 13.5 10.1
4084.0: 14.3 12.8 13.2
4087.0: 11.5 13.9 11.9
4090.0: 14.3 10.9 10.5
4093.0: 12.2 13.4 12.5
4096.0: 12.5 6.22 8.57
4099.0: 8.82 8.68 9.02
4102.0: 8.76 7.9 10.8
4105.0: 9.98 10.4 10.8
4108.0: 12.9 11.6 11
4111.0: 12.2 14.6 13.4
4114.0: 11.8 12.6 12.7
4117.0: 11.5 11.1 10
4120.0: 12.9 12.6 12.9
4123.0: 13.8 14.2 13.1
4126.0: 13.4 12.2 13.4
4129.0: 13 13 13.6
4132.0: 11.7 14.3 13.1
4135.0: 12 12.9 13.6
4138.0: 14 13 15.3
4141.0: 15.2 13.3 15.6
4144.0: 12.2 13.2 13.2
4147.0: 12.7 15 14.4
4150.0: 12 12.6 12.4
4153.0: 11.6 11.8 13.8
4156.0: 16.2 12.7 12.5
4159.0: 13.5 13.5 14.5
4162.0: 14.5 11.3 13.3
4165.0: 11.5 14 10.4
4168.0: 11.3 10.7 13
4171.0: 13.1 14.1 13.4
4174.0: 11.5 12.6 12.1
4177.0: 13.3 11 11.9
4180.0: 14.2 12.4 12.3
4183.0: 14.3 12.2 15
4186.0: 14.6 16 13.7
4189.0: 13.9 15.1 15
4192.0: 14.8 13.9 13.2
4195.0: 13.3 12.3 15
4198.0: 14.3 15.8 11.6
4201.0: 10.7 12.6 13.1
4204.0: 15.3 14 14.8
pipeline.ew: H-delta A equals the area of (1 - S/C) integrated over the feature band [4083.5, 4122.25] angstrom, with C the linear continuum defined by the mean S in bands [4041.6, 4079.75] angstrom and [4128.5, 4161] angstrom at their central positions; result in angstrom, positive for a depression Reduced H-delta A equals 5.2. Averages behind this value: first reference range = 13.2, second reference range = 13.4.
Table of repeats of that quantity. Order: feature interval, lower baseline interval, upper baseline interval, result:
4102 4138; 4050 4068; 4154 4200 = 2.8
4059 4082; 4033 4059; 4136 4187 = 0.4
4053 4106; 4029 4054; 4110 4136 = 4.4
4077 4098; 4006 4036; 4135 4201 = 1.9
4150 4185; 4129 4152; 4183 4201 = 2.4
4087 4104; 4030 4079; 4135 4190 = 3.3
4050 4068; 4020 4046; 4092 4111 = -1.1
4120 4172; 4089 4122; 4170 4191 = -3.4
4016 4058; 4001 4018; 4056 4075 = -1.2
